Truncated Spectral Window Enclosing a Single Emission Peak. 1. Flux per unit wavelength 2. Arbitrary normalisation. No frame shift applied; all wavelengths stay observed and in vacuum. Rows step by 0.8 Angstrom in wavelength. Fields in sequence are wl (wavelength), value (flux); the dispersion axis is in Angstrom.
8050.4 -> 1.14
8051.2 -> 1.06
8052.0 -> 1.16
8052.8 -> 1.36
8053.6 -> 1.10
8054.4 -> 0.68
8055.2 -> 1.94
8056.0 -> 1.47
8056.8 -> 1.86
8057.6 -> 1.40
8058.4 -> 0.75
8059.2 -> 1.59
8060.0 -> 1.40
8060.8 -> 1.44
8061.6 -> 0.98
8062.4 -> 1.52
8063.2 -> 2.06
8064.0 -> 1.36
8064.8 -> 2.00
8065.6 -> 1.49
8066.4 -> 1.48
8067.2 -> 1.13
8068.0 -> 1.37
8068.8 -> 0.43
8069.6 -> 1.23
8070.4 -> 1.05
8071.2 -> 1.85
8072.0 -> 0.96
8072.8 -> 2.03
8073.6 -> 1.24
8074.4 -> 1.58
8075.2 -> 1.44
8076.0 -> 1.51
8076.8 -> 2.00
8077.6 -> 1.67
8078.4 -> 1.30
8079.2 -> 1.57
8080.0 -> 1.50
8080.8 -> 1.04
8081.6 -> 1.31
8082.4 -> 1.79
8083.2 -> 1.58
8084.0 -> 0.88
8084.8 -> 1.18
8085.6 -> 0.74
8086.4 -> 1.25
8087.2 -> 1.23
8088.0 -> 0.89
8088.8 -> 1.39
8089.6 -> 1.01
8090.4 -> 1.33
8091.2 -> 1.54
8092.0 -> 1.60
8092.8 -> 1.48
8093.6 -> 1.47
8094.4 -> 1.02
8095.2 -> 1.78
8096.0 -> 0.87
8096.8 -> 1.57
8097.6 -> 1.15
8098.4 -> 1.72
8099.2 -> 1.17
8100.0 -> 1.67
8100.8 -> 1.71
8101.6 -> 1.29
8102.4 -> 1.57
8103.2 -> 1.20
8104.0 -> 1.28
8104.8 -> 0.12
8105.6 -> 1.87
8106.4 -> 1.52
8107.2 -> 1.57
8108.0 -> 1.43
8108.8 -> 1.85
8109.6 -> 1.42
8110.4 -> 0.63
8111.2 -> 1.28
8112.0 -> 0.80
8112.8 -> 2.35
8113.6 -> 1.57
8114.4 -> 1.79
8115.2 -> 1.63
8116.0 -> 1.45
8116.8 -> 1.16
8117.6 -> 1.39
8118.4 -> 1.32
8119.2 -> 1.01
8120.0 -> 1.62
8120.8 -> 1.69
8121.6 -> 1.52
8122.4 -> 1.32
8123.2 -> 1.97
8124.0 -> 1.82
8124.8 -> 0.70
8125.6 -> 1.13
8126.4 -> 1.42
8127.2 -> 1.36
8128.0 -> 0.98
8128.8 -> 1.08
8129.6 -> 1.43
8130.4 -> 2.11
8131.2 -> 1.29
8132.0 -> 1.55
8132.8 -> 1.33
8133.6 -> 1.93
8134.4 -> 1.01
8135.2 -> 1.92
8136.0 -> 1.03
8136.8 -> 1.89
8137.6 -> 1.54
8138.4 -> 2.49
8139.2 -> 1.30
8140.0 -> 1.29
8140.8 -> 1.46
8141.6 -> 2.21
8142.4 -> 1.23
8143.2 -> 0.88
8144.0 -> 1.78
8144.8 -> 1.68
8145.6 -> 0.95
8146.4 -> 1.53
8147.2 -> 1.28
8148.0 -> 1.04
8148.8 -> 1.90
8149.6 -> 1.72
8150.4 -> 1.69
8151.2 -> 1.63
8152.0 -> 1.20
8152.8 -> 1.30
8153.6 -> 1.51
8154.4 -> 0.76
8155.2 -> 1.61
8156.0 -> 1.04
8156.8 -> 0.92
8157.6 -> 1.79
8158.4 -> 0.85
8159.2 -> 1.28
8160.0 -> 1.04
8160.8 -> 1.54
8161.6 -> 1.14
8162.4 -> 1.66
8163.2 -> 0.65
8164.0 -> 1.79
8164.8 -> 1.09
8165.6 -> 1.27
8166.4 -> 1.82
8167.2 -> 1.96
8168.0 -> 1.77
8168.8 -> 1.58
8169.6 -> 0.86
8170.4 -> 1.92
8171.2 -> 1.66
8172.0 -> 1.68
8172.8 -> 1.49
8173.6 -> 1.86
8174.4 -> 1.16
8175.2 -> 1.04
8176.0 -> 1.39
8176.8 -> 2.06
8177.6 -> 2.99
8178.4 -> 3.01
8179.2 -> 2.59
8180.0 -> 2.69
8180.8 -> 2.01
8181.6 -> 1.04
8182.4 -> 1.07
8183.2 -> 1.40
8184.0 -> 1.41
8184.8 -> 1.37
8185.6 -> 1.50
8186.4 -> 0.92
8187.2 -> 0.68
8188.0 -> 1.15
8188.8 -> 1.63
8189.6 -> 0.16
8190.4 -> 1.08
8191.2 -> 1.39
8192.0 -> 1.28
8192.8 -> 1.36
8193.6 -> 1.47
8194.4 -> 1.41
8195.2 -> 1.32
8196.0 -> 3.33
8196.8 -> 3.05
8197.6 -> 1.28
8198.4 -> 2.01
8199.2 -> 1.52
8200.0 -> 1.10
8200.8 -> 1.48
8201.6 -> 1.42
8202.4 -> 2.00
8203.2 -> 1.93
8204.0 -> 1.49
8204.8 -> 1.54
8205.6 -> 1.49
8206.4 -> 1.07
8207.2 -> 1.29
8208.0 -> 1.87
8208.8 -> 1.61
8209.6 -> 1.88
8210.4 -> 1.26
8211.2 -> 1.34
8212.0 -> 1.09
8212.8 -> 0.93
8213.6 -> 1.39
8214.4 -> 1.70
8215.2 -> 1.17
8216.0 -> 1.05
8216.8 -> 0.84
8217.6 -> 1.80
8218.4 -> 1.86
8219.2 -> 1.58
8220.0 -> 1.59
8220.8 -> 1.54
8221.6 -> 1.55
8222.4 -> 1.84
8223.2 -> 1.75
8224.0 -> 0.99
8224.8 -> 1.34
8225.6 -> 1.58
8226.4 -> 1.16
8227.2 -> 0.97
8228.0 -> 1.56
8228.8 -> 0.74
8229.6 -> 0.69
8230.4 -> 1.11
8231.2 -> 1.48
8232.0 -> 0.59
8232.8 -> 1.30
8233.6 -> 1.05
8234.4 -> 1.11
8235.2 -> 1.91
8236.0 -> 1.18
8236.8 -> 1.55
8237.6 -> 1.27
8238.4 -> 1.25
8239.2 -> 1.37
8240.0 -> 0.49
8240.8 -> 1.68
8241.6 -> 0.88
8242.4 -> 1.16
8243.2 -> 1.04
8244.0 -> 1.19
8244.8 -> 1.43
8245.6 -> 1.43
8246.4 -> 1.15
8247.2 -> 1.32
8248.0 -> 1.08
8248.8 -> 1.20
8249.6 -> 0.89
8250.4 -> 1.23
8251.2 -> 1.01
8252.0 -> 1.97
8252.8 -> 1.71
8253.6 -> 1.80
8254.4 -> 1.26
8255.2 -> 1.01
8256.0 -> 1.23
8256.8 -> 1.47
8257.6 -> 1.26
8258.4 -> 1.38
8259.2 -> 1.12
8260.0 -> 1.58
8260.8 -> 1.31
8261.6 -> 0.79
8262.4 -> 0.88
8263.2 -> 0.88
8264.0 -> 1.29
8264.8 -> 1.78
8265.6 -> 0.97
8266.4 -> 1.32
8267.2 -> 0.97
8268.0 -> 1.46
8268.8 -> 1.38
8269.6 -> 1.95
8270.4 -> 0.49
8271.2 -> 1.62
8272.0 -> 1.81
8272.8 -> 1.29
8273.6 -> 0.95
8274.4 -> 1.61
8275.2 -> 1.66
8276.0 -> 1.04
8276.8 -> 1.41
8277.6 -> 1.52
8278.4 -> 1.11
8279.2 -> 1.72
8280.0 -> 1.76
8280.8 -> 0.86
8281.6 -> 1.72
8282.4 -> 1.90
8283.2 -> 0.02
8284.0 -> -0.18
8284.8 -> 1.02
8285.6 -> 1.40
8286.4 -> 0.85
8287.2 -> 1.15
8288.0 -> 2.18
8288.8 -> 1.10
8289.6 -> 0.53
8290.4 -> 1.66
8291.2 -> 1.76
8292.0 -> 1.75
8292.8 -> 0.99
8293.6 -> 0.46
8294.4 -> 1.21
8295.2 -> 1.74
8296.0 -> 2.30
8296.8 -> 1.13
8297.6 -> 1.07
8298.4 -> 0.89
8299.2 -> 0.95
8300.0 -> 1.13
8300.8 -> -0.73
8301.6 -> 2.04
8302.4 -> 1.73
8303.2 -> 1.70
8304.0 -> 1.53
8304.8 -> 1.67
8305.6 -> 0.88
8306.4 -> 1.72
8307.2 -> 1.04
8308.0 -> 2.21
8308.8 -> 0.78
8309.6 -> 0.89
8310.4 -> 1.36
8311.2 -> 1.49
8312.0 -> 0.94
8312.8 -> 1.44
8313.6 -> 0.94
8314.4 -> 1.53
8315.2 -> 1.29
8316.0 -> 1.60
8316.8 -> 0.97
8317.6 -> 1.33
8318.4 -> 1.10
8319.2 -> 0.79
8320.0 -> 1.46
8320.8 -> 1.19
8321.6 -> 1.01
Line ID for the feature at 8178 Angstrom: [S II]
